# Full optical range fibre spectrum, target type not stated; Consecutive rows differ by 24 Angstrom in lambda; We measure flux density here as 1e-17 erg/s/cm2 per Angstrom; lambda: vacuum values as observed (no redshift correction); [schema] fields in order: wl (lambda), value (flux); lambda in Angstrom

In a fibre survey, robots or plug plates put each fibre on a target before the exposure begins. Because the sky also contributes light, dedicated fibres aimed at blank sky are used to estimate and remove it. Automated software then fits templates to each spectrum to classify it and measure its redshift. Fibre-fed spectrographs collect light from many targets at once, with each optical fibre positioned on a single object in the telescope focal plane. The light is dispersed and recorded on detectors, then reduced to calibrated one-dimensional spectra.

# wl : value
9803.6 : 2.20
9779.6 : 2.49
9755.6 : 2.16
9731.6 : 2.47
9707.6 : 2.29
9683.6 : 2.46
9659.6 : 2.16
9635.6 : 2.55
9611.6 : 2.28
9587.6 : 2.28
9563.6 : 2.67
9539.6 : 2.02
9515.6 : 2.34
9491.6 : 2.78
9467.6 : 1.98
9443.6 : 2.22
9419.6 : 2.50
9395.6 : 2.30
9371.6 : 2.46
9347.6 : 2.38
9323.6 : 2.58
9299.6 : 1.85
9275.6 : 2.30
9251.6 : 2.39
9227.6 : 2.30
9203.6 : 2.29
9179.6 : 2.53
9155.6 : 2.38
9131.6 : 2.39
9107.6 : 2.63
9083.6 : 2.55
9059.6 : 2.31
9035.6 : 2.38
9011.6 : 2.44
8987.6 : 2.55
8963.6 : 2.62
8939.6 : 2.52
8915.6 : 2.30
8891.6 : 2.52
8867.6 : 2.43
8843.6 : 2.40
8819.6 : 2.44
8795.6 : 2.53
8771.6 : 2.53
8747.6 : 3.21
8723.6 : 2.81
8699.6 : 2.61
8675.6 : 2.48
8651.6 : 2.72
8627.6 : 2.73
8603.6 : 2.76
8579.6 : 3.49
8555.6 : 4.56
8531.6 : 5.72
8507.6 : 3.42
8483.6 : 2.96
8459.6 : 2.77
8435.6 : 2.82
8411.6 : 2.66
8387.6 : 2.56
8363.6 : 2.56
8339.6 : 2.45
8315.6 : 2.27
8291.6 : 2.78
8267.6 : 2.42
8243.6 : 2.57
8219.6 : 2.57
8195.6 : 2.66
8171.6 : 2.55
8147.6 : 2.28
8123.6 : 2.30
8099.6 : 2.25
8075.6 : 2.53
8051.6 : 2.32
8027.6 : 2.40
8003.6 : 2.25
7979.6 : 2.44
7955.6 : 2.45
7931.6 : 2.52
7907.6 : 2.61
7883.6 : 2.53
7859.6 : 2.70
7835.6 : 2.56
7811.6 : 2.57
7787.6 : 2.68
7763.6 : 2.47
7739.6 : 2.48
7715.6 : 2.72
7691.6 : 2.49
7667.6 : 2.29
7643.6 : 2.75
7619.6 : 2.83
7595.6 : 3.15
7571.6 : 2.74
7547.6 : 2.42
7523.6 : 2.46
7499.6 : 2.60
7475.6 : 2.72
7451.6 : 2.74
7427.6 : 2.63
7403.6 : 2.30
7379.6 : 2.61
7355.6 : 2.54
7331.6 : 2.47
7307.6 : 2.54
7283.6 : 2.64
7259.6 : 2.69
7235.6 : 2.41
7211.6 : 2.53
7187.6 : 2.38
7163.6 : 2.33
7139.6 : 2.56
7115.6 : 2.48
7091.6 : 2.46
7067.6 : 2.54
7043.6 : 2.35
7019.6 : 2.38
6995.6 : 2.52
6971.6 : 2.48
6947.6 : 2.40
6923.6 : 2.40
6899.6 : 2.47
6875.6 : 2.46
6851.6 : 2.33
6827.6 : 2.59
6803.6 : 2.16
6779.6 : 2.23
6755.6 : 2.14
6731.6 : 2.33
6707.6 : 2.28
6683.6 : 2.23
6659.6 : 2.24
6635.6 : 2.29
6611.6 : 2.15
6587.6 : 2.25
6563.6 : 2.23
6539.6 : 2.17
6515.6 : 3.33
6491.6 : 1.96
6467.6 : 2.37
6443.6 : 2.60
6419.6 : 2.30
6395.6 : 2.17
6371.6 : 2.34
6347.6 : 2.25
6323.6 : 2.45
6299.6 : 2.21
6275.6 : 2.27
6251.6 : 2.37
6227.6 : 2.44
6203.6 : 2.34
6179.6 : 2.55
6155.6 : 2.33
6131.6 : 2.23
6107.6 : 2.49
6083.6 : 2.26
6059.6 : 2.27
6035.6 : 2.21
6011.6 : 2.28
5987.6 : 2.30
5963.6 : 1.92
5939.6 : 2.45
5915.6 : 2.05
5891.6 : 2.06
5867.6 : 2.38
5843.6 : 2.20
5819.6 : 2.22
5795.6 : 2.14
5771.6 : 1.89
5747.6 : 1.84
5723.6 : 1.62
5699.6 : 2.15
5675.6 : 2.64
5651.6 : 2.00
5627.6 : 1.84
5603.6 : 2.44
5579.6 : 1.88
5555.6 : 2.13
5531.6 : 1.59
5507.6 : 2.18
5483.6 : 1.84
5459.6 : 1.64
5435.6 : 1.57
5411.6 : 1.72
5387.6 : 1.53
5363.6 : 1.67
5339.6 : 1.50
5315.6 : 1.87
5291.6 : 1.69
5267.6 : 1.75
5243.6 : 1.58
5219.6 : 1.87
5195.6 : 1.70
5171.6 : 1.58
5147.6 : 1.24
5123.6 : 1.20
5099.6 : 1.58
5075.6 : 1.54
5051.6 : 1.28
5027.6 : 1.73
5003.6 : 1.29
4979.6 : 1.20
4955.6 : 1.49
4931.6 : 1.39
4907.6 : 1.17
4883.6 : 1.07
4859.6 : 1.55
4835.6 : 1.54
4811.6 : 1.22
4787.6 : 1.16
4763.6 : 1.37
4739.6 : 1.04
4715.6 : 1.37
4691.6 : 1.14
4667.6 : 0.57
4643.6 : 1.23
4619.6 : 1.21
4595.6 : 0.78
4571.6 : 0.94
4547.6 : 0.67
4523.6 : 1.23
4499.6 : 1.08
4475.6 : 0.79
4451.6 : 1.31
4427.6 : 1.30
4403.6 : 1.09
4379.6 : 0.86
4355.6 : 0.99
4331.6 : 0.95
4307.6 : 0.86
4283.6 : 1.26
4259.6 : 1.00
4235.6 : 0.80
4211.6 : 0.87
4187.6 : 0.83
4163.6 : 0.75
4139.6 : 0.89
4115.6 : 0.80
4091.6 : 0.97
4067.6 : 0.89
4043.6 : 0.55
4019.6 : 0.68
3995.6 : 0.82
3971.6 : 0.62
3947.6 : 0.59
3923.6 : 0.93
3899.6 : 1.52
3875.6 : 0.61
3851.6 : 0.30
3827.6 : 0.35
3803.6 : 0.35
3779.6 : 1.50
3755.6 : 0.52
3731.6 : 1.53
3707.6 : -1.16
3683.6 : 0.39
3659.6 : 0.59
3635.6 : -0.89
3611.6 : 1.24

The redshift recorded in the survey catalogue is 0.30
